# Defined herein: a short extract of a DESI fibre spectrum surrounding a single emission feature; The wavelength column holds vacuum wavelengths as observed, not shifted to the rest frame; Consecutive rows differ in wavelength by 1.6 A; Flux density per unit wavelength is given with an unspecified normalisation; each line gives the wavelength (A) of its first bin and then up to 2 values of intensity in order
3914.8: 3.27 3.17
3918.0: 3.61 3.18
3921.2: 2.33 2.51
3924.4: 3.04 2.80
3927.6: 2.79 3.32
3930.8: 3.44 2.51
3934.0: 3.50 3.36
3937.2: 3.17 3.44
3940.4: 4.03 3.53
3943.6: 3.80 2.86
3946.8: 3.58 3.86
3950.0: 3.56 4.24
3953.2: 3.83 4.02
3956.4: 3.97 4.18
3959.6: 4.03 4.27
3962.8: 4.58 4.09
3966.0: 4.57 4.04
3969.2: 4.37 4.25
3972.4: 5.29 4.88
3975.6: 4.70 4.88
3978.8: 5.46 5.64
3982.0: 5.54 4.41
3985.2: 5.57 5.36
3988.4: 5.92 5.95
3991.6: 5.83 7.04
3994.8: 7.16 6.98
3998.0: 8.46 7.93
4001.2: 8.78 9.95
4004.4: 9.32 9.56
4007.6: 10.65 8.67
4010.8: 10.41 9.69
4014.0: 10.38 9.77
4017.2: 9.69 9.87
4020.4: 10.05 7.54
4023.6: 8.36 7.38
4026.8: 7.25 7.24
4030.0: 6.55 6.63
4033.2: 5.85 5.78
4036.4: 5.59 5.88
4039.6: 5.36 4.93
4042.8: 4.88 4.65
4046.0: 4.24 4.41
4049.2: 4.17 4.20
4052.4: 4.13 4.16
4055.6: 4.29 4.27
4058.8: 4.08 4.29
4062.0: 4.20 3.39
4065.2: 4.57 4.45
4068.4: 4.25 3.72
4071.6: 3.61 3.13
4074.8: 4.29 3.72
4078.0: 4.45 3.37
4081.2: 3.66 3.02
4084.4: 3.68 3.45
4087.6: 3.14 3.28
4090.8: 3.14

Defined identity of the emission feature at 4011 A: C IV 1549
